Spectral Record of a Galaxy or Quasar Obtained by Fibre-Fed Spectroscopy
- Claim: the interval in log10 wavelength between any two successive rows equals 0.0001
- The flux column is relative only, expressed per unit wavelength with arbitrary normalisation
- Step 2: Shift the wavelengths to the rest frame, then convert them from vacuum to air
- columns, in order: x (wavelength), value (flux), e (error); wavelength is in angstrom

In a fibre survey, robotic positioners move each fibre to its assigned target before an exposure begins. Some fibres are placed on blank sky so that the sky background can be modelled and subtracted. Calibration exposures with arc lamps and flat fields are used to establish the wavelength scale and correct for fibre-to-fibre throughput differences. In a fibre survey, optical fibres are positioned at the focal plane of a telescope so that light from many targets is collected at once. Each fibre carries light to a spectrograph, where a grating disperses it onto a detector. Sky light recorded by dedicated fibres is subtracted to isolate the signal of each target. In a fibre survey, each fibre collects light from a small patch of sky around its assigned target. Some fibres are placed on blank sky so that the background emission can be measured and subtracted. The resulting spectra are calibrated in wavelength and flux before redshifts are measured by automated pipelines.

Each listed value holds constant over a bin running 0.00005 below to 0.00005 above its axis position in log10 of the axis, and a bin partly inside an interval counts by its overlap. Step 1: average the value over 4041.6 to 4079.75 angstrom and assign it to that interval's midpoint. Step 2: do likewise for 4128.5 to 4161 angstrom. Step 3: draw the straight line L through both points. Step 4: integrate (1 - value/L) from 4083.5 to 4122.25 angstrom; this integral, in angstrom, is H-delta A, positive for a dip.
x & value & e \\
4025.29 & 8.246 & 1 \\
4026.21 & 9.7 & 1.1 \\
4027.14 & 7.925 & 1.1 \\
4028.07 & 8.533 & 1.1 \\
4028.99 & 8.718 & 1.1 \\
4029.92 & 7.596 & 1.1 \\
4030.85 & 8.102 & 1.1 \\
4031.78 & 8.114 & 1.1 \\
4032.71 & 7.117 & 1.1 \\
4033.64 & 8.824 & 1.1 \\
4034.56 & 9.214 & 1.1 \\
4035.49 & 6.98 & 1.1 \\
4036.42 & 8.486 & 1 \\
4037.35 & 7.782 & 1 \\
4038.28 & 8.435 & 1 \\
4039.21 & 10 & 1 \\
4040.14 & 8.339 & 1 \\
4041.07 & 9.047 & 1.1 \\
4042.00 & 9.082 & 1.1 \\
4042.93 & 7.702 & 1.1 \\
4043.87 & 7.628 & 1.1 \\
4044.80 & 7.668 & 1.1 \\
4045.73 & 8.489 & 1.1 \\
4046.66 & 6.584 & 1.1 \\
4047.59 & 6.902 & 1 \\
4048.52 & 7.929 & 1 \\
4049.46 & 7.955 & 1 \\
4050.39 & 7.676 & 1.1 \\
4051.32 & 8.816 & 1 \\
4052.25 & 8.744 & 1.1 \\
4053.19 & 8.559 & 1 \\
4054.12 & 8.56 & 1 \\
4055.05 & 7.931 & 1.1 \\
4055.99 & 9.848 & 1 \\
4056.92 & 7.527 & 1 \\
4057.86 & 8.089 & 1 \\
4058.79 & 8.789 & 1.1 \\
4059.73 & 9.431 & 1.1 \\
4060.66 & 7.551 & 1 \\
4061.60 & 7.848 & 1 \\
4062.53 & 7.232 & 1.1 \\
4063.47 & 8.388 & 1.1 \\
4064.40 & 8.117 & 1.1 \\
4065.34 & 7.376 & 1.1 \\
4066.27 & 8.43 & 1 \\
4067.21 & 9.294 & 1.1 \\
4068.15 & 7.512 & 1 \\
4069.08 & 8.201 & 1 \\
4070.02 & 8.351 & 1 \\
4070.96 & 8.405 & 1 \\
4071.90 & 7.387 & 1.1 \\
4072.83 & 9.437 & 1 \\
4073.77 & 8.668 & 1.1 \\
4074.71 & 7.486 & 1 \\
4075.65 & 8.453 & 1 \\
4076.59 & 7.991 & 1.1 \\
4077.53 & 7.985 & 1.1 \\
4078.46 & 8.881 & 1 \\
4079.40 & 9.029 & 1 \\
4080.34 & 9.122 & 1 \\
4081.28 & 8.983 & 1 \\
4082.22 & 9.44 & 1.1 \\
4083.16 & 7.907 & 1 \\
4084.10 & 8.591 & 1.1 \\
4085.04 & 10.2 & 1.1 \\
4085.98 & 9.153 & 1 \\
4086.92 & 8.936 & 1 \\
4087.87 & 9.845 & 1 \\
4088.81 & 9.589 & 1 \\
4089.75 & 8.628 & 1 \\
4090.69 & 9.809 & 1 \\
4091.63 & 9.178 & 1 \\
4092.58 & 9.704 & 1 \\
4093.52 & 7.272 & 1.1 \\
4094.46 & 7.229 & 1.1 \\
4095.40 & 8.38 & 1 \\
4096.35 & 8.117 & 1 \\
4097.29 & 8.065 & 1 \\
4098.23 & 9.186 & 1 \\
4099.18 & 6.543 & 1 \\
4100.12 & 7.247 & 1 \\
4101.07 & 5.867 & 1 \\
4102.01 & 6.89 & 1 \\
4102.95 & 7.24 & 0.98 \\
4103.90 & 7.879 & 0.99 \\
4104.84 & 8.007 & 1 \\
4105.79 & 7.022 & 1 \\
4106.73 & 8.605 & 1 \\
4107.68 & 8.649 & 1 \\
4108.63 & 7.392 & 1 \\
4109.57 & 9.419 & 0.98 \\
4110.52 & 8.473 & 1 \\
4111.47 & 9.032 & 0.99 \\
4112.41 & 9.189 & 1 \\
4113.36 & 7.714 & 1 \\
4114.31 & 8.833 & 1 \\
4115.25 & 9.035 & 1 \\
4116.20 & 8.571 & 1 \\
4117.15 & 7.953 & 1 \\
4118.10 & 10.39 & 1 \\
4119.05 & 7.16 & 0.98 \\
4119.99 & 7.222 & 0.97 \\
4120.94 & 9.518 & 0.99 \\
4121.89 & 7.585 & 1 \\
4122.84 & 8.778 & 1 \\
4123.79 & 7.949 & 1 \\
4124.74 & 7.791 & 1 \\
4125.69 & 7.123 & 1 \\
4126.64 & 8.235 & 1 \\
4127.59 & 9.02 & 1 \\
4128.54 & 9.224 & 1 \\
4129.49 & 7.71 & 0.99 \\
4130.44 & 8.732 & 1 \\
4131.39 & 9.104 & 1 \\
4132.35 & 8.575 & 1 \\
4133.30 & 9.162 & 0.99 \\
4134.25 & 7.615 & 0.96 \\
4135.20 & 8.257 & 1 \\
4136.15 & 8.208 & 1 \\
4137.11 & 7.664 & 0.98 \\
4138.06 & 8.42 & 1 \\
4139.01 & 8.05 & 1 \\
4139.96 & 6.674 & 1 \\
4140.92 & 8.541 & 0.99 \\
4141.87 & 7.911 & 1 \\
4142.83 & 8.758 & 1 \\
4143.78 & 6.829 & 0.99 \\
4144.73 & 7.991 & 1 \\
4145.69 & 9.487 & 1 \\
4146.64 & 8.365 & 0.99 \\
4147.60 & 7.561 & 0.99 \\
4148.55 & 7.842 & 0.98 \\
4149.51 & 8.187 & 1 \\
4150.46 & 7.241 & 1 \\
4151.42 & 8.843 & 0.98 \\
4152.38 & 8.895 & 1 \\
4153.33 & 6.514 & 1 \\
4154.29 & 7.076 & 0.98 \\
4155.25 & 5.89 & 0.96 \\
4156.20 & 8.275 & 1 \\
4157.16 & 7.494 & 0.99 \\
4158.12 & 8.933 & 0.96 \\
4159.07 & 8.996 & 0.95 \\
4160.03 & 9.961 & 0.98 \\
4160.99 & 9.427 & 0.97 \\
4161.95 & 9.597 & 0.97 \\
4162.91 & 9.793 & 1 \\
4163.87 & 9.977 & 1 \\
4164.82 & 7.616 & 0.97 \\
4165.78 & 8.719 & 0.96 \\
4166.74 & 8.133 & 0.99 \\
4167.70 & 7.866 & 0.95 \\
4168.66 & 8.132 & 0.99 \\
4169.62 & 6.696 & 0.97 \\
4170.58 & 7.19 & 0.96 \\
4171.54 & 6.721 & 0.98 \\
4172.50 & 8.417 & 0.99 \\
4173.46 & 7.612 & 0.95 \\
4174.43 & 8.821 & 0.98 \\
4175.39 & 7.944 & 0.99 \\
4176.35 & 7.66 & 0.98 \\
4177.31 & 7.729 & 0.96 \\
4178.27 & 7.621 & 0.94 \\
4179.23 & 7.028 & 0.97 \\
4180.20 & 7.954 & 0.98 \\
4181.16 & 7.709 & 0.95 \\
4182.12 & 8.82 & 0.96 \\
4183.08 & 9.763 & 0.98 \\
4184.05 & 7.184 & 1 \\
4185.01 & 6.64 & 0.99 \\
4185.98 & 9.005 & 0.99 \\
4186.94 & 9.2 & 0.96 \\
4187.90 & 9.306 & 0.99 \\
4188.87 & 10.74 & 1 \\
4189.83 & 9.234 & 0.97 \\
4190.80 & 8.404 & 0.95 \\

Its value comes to -1.0 angstrom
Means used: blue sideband 8.19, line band 8.37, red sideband 8.15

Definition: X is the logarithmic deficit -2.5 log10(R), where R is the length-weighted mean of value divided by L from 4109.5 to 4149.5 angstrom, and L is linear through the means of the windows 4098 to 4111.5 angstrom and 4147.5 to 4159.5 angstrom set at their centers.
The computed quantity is -0.07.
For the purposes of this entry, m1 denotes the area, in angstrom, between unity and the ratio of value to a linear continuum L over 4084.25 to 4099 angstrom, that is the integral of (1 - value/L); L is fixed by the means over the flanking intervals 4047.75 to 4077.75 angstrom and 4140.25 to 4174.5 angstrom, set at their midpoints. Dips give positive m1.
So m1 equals -1.1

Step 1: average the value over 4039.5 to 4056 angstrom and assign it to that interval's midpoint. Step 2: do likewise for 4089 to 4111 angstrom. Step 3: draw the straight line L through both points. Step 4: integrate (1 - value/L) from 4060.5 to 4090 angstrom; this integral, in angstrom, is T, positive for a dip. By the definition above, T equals -1.5 angstrom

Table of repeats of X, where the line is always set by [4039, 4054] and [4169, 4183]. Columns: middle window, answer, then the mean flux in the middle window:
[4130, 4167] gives -0.06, 8.29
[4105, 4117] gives -0.06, 8.46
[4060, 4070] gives 0.01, 8.04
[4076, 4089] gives -0.11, 8.96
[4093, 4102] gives 0.07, 7.53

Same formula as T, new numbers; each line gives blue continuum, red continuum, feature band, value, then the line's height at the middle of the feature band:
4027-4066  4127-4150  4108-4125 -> -0.5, 8.23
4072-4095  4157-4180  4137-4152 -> 0.7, 8.41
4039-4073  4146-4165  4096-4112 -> 0.8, 8.28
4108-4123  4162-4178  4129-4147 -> 0.3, 8.34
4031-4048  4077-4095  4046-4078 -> 1.3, 8.51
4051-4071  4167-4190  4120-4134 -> -0.4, 8.2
